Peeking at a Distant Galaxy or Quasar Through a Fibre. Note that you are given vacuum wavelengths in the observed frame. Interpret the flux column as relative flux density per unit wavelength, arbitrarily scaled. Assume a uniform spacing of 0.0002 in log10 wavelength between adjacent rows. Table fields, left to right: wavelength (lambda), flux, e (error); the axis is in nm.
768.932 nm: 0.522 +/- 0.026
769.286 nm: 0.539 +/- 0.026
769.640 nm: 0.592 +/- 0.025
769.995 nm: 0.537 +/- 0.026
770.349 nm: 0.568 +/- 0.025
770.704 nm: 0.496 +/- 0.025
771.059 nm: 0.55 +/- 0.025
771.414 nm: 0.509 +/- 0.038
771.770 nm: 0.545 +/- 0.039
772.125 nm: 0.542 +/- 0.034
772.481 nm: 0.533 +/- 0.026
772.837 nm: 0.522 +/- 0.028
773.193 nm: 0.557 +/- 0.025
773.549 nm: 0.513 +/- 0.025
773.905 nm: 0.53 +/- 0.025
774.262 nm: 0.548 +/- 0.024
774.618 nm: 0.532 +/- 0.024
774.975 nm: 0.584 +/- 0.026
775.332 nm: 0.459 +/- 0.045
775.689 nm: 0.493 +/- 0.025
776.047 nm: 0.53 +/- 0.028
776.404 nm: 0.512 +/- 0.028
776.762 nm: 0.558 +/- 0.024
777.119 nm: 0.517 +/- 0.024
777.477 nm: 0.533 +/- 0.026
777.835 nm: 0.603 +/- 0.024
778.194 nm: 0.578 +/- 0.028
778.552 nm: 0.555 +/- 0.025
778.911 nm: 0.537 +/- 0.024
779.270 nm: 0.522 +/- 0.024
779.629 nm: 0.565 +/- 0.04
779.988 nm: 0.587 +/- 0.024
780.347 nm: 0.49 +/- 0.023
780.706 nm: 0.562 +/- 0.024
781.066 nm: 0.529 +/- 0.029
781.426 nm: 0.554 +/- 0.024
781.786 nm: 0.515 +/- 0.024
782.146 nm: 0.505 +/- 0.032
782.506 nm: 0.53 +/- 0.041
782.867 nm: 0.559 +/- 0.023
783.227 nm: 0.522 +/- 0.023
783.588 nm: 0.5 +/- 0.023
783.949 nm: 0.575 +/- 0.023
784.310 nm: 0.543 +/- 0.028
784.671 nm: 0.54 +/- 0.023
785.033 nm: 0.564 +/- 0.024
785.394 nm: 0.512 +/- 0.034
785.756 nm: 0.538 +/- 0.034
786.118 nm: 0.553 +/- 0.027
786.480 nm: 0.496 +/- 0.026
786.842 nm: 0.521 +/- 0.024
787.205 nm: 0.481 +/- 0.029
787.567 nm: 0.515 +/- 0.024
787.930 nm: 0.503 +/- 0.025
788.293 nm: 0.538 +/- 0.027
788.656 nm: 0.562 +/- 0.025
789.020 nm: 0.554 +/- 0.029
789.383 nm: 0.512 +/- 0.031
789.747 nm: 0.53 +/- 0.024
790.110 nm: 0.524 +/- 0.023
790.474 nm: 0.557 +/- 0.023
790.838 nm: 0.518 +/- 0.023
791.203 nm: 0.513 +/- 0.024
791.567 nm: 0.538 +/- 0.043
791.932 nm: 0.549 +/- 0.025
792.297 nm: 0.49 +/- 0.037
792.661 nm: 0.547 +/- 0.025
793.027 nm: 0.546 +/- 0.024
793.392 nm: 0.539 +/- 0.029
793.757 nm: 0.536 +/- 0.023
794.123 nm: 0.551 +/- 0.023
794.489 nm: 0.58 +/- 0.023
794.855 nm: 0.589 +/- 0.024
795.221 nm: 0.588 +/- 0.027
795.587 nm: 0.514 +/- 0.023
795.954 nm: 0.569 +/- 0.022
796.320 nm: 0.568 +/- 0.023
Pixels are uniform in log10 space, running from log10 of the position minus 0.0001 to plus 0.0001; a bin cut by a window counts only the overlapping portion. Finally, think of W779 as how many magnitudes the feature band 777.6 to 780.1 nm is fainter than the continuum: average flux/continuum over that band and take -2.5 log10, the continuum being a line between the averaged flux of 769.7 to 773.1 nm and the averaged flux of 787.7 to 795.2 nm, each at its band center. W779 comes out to -0.05 mag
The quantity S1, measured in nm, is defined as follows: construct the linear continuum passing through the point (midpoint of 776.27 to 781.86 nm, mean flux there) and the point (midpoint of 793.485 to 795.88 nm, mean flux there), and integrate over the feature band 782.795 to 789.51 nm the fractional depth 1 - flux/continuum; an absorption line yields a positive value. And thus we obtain 0.26 nm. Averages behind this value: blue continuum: 0.546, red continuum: 0.559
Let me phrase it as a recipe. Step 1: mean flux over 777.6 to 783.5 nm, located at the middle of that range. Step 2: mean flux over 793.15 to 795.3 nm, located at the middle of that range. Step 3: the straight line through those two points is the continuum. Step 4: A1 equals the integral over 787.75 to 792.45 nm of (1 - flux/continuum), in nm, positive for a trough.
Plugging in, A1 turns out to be 0.22 nm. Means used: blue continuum 0.544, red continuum 0.562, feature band 0.53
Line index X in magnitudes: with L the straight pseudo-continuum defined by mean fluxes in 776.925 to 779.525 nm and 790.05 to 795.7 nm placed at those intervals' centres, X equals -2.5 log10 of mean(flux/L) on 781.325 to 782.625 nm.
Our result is 0.05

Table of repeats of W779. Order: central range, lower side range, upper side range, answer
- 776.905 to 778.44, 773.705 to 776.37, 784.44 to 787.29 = -0.07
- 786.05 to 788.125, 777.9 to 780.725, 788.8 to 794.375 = 0.06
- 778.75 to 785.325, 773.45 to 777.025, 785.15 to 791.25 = -0.03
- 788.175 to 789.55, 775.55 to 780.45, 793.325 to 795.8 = 0.02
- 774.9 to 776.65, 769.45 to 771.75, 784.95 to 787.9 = 0.05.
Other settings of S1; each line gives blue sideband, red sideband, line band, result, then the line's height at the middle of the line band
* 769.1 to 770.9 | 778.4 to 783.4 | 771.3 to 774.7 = 0.07 nm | 0.544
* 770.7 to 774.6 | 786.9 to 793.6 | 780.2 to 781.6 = -0.01 nm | 0.531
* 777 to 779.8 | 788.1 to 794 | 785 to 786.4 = 0.01 nm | 0.542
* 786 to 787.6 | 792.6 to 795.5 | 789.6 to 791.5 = 0.02 nm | 0.536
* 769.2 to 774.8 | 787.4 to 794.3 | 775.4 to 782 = -0.04 nm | 0.536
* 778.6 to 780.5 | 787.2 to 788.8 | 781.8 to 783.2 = 0.02 nm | 0.535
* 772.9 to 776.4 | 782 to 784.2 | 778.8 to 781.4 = -0.06 nm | 0.53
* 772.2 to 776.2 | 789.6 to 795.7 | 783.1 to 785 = -0.01 nm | 0.535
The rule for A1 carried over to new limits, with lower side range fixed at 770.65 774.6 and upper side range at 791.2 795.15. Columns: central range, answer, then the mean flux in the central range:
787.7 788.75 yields 0.02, 0.531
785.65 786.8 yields 0.03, 0.528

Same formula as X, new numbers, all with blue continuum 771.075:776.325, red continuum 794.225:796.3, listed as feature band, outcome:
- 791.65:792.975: 0.06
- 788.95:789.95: 0.05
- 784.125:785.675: 0.02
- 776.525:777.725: -0.01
